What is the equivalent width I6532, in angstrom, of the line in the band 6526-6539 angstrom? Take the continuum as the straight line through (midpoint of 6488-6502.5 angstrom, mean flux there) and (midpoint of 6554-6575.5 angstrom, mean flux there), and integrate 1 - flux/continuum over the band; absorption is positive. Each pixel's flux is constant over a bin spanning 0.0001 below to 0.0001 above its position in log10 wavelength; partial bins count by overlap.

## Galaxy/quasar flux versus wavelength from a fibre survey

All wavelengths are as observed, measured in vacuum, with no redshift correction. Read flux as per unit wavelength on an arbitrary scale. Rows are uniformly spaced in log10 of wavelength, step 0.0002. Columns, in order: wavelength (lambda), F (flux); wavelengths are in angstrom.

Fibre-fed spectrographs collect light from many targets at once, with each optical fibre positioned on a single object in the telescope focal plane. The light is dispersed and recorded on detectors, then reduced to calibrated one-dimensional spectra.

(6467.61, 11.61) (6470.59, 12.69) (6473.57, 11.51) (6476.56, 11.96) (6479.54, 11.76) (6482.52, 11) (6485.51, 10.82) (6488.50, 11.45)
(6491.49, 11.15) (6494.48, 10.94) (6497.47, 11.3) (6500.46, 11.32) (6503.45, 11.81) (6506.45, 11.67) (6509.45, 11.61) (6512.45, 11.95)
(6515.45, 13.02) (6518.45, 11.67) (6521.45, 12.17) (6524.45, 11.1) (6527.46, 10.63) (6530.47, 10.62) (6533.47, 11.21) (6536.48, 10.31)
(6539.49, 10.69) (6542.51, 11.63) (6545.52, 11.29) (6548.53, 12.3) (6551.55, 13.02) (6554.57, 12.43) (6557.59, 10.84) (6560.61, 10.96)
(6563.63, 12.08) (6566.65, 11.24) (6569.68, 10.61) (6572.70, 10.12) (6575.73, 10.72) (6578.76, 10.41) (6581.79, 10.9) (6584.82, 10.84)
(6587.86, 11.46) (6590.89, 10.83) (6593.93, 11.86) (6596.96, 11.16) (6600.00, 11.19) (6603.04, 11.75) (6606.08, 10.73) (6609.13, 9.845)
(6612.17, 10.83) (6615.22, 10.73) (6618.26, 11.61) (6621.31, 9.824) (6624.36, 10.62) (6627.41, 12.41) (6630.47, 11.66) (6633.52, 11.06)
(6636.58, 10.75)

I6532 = 0.55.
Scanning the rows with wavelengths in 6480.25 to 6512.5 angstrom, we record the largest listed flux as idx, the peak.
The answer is 11.95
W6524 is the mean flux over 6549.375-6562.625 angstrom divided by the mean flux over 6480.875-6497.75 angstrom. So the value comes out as 1.07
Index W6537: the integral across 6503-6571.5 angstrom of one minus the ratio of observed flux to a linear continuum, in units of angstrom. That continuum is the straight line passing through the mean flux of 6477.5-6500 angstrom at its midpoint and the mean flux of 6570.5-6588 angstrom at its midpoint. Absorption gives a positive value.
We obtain -3.6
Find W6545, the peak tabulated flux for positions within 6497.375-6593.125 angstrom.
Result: 13.02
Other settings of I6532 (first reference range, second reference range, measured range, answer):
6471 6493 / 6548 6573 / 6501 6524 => -0.9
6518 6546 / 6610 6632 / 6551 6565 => -0.9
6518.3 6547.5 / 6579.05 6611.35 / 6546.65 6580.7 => -0.8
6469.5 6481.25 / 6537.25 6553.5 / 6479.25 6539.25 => 2.5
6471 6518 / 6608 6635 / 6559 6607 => 0.4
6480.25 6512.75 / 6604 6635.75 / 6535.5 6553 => -0.6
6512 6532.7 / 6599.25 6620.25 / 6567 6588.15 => 0.9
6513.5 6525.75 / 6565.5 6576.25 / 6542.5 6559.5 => -1.1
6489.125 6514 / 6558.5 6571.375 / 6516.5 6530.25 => 0.0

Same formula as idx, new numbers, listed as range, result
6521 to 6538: 12.17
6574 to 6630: 12.41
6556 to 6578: 12.08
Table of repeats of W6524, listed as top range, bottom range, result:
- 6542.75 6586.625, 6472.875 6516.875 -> 0.98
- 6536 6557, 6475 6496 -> 1.04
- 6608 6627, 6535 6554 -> 0.92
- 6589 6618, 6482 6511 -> 0.97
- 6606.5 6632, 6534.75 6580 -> 0.97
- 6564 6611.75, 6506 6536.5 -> 0.95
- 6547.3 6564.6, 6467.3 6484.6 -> 1.02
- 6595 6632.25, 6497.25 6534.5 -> 0.96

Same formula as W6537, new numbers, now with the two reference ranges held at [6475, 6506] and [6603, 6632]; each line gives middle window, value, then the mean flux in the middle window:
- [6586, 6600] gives -0.3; 11.3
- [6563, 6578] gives 0.3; 10.9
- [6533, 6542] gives 0.3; 10.8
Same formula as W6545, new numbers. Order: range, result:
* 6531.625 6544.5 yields 11.63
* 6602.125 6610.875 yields 11.75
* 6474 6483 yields 11.96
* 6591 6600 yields 11.86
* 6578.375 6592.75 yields 11.46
